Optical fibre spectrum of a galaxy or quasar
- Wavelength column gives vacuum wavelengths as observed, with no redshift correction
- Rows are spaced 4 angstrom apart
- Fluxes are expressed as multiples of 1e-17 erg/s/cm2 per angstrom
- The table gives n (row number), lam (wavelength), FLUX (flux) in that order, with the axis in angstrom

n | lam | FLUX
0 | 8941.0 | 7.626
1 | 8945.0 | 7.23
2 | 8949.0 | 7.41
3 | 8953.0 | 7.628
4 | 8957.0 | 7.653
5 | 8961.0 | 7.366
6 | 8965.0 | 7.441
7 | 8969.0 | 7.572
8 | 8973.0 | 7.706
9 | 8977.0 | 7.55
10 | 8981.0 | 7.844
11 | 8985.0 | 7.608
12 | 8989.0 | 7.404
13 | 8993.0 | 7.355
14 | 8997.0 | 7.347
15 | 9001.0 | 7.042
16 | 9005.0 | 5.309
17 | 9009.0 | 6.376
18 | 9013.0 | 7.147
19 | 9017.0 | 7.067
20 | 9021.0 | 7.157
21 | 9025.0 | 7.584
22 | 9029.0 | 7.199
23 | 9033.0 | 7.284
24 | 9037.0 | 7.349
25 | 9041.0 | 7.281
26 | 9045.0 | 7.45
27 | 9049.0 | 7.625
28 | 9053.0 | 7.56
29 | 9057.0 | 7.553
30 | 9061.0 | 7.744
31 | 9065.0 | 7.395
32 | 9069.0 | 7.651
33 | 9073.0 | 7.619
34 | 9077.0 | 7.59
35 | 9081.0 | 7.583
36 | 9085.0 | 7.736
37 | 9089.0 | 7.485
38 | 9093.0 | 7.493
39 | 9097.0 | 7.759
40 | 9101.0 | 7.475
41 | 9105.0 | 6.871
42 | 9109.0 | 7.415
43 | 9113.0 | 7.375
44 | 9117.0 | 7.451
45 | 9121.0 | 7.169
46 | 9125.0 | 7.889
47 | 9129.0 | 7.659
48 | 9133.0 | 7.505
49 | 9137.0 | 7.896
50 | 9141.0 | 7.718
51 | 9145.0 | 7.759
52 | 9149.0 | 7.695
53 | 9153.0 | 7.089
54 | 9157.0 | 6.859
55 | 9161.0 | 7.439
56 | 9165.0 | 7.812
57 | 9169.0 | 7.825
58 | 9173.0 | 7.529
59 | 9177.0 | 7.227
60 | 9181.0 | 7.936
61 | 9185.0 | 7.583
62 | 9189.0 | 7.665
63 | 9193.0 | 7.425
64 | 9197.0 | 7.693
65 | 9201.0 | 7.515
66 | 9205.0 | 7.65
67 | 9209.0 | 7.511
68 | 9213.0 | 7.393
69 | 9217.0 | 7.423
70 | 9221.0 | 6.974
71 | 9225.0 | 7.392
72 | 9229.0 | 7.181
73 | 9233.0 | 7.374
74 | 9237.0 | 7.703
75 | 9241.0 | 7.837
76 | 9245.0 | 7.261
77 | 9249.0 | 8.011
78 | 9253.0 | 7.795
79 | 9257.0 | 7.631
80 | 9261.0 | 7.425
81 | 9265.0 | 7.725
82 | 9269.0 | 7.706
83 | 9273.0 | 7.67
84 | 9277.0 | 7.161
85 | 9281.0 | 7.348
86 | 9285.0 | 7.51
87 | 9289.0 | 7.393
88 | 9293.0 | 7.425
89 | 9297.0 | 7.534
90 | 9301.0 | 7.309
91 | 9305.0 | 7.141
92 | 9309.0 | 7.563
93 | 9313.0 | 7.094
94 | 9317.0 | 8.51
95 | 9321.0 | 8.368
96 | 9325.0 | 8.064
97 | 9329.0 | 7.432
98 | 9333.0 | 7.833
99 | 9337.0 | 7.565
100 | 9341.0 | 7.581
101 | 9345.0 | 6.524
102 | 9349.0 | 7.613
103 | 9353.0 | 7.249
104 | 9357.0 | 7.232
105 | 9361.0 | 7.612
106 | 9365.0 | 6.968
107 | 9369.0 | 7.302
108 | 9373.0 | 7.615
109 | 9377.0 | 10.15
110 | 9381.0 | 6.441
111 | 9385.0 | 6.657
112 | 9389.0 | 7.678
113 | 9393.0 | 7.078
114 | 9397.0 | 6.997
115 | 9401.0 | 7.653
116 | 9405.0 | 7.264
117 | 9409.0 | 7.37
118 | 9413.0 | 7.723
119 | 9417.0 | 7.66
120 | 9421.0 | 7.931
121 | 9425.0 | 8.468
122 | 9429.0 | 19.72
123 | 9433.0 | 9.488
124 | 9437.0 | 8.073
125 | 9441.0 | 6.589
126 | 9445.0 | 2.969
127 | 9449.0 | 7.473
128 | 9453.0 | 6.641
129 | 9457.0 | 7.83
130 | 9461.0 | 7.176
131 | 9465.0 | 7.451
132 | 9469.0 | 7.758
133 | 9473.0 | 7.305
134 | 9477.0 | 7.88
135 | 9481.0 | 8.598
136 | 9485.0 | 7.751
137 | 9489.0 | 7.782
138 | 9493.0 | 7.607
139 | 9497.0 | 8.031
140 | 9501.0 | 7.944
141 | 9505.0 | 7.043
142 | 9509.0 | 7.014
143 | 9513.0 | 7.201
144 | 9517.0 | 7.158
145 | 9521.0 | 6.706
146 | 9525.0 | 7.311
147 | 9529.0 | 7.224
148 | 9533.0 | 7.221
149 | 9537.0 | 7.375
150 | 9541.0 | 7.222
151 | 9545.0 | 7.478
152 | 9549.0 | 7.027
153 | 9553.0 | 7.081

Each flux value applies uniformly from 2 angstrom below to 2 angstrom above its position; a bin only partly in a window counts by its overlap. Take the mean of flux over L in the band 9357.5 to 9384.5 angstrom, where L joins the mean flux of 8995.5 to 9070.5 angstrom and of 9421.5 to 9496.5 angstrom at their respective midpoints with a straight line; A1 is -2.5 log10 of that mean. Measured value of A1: 0.05 mag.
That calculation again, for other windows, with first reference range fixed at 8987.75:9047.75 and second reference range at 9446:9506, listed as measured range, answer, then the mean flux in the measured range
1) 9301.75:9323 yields -0.05 mag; 7.71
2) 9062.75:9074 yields -0.06 mag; 7.55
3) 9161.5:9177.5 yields -0.05 mag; 7.62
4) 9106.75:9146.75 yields -0.06 mag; 7.58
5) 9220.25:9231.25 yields 0.01 mag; 7.21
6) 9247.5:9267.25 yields -0.05 mag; 7.71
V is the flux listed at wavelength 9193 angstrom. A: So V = 7.425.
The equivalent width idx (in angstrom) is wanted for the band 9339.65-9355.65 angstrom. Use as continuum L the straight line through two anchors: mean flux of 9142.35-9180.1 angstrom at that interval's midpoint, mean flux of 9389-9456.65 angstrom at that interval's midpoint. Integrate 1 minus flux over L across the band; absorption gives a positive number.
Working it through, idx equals 1.3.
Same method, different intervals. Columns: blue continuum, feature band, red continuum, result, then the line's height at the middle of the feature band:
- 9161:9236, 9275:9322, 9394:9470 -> 1.3 angstrom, 7.72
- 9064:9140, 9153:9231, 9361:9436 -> 3.1 angstrom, 7.77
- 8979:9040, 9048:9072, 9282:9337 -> -1.2 angstrom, 7.22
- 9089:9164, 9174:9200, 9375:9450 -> 0.1 angstrom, 7.61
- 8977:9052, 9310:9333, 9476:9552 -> -1.6 angstrom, 7.35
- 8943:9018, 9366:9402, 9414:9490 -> 2.3 angstrom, 8.01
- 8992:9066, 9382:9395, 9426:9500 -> 1.4 angstrom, 7.96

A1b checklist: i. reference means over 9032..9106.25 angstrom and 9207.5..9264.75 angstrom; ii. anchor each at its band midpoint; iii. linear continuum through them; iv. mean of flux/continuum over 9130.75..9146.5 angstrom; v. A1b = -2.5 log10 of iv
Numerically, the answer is -0.03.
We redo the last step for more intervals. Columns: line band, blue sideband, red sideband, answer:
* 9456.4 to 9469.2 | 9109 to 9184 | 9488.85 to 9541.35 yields -0.02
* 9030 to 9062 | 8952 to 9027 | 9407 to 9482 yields -0.01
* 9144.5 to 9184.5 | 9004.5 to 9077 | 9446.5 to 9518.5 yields -0.02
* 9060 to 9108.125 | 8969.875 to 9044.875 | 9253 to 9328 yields -0.03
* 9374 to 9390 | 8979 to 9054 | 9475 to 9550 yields -0.05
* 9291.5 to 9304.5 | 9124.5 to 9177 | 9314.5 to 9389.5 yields 0.03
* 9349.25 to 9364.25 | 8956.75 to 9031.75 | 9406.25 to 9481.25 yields 0.08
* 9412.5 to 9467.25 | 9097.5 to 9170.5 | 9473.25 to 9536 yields -0.10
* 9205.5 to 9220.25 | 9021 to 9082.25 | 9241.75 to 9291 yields 0.02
